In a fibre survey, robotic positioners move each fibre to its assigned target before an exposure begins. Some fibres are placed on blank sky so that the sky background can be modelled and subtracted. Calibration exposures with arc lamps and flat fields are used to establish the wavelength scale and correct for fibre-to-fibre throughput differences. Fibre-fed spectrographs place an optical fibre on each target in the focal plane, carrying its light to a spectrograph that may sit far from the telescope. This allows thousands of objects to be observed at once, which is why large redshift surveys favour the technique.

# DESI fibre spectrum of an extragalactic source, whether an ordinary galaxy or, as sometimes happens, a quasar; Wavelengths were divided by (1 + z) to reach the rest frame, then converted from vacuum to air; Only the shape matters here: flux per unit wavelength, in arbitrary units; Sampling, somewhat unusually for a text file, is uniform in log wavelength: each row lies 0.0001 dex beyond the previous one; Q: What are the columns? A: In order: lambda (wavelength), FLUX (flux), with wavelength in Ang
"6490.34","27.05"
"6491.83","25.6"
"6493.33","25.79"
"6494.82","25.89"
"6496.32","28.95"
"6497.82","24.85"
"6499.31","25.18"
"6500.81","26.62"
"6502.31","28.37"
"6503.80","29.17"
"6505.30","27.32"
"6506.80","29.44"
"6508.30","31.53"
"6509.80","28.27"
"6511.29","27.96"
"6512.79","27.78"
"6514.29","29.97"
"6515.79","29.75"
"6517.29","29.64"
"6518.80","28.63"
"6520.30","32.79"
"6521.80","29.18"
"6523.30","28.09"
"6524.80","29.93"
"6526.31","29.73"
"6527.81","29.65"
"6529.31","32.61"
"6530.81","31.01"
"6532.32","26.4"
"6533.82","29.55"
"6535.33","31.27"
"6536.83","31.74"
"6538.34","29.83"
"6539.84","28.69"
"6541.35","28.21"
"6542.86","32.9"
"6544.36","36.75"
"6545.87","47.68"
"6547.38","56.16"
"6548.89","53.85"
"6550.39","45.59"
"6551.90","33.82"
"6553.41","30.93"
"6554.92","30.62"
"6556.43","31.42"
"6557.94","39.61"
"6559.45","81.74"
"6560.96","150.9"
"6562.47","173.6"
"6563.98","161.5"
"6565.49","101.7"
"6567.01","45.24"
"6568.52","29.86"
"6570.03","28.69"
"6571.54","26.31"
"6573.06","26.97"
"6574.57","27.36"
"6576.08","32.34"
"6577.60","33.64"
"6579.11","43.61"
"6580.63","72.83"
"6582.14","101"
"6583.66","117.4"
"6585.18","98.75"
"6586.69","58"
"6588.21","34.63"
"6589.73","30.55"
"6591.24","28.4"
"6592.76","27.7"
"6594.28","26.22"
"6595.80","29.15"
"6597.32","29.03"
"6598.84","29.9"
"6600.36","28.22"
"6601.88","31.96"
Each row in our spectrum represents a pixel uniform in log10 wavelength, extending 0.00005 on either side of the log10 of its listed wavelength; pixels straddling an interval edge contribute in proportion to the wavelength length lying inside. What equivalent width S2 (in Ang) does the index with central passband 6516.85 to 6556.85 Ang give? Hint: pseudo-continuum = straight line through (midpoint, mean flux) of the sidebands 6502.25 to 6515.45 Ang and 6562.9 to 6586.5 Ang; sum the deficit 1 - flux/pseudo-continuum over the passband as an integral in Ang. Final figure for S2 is 9.3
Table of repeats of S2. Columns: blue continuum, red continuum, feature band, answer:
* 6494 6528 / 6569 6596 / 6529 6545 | 2.1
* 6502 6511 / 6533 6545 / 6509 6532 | 0.2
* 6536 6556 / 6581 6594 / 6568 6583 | 3.3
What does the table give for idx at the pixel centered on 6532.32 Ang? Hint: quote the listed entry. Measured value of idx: 26.4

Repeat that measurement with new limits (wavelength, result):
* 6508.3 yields 31.53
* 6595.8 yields 29.15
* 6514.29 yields 29.97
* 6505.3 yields 27.32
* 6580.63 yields 72.83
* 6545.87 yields 47.68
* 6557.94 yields 39.61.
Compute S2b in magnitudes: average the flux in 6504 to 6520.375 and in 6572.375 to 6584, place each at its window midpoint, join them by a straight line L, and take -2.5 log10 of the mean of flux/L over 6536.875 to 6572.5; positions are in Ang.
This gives -0.22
